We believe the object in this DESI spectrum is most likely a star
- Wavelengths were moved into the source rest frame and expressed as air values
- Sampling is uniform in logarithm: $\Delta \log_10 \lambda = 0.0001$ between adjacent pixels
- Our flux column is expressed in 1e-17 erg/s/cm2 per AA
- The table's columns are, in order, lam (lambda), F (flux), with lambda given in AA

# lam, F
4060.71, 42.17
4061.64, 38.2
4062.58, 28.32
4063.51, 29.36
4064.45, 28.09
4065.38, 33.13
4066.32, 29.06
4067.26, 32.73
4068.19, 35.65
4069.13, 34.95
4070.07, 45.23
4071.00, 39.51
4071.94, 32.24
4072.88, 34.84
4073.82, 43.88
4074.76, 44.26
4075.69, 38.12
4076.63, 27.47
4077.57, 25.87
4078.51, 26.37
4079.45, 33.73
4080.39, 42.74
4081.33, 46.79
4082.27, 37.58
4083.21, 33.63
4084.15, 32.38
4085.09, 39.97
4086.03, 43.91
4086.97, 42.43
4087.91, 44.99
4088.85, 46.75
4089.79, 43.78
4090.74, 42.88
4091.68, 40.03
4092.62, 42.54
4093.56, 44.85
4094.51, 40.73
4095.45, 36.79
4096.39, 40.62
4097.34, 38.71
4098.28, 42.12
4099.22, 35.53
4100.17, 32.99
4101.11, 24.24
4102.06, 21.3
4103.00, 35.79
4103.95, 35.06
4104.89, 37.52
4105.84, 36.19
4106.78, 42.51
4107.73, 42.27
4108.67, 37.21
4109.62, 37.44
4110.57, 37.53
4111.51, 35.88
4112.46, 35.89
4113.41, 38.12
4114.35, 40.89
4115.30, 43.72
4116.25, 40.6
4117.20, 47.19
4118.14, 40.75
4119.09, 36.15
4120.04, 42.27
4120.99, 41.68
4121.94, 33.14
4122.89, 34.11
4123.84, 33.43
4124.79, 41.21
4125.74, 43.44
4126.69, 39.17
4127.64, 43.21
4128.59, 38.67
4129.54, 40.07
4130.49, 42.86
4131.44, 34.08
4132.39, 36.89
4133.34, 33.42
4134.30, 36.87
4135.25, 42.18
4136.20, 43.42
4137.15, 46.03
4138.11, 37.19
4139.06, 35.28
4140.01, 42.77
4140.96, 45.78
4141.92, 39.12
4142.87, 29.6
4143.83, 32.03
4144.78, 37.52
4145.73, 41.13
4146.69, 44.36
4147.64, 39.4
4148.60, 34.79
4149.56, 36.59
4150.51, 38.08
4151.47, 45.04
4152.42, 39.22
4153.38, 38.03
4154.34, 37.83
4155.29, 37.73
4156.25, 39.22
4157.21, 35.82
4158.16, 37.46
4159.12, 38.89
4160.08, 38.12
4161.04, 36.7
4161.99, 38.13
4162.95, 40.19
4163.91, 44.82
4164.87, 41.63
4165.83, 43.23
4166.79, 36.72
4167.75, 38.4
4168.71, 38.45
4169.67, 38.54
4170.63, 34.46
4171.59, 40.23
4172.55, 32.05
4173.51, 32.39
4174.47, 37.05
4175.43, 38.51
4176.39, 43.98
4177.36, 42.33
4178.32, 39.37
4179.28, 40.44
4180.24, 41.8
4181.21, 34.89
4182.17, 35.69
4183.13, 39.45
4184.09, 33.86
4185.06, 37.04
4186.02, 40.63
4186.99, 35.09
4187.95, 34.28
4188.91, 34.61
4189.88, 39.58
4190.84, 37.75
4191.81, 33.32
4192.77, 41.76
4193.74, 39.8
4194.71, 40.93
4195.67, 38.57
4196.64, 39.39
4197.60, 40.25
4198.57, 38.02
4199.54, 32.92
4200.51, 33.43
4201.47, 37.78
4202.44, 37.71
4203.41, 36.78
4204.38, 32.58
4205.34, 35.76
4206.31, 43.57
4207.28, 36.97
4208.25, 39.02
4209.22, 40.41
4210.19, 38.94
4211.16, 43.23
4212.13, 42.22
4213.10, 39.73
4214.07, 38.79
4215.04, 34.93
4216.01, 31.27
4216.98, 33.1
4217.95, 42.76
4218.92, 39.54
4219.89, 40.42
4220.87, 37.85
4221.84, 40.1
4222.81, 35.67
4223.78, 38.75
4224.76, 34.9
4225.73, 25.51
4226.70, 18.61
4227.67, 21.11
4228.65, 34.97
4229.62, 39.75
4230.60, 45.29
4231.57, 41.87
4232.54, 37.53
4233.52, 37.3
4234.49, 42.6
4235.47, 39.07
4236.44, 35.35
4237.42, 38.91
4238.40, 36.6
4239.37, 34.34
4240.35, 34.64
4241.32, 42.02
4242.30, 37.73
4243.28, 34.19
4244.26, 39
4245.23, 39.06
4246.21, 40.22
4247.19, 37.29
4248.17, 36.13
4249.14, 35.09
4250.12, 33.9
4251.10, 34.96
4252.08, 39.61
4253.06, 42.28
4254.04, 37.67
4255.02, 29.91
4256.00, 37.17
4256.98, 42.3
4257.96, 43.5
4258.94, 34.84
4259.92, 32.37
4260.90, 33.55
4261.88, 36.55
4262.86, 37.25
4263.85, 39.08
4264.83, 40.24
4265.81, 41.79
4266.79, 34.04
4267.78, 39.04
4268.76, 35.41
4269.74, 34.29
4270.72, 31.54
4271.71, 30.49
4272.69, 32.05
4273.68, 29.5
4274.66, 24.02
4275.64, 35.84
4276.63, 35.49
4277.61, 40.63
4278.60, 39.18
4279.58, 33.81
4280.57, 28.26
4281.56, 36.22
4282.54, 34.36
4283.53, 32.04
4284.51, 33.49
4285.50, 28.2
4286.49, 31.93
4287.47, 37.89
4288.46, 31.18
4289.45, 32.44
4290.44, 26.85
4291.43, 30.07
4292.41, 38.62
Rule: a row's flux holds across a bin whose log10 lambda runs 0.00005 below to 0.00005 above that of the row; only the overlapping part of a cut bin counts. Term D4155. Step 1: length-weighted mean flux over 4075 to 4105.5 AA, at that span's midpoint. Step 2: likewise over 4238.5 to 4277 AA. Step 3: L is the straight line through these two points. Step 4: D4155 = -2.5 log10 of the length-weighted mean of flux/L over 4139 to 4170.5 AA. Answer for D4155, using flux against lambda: -0.05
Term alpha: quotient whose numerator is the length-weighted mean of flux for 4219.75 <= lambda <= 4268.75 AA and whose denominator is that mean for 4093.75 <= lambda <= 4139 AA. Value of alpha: 1.0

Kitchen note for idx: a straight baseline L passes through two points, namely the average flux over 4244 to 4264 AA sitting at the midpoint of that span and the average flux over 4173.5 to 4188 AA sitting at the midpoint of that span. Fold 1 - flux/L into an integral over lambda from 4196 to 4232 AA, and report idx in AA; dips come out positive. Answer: 0.8 AA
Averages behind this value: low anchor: 38.2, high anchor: 37.2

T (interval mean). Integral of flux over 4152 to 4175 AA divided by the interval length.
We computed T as 38.1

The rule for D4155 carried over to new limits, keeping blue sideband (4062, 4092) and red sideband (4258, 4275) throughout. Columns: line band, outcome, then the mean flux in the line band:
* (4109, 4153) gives -0.08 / 39.1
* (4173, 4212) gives -0.07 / 38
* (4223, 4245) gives -0.02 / 36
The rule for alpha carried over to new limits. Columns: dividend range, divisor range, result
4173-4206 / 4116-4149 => 0.96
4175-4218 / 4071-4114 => 1.01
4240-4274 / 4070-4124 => 0.96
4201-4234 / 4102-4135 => 0.96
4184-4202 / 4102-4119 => 0.97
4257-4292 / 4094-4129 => 0.90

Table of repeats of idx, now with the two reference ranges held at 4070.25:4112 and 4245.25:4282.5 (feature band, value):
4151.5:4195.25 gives -1.7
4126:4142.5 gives -1.1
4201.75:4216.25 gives -0.7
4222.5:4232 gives 0.7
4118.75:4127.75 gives -0.3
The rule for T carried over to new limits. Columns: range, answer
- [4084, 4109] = 38.8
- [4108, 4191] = 38.6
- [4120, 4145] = 38.7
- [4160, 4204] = 38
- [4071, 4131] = 38.4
